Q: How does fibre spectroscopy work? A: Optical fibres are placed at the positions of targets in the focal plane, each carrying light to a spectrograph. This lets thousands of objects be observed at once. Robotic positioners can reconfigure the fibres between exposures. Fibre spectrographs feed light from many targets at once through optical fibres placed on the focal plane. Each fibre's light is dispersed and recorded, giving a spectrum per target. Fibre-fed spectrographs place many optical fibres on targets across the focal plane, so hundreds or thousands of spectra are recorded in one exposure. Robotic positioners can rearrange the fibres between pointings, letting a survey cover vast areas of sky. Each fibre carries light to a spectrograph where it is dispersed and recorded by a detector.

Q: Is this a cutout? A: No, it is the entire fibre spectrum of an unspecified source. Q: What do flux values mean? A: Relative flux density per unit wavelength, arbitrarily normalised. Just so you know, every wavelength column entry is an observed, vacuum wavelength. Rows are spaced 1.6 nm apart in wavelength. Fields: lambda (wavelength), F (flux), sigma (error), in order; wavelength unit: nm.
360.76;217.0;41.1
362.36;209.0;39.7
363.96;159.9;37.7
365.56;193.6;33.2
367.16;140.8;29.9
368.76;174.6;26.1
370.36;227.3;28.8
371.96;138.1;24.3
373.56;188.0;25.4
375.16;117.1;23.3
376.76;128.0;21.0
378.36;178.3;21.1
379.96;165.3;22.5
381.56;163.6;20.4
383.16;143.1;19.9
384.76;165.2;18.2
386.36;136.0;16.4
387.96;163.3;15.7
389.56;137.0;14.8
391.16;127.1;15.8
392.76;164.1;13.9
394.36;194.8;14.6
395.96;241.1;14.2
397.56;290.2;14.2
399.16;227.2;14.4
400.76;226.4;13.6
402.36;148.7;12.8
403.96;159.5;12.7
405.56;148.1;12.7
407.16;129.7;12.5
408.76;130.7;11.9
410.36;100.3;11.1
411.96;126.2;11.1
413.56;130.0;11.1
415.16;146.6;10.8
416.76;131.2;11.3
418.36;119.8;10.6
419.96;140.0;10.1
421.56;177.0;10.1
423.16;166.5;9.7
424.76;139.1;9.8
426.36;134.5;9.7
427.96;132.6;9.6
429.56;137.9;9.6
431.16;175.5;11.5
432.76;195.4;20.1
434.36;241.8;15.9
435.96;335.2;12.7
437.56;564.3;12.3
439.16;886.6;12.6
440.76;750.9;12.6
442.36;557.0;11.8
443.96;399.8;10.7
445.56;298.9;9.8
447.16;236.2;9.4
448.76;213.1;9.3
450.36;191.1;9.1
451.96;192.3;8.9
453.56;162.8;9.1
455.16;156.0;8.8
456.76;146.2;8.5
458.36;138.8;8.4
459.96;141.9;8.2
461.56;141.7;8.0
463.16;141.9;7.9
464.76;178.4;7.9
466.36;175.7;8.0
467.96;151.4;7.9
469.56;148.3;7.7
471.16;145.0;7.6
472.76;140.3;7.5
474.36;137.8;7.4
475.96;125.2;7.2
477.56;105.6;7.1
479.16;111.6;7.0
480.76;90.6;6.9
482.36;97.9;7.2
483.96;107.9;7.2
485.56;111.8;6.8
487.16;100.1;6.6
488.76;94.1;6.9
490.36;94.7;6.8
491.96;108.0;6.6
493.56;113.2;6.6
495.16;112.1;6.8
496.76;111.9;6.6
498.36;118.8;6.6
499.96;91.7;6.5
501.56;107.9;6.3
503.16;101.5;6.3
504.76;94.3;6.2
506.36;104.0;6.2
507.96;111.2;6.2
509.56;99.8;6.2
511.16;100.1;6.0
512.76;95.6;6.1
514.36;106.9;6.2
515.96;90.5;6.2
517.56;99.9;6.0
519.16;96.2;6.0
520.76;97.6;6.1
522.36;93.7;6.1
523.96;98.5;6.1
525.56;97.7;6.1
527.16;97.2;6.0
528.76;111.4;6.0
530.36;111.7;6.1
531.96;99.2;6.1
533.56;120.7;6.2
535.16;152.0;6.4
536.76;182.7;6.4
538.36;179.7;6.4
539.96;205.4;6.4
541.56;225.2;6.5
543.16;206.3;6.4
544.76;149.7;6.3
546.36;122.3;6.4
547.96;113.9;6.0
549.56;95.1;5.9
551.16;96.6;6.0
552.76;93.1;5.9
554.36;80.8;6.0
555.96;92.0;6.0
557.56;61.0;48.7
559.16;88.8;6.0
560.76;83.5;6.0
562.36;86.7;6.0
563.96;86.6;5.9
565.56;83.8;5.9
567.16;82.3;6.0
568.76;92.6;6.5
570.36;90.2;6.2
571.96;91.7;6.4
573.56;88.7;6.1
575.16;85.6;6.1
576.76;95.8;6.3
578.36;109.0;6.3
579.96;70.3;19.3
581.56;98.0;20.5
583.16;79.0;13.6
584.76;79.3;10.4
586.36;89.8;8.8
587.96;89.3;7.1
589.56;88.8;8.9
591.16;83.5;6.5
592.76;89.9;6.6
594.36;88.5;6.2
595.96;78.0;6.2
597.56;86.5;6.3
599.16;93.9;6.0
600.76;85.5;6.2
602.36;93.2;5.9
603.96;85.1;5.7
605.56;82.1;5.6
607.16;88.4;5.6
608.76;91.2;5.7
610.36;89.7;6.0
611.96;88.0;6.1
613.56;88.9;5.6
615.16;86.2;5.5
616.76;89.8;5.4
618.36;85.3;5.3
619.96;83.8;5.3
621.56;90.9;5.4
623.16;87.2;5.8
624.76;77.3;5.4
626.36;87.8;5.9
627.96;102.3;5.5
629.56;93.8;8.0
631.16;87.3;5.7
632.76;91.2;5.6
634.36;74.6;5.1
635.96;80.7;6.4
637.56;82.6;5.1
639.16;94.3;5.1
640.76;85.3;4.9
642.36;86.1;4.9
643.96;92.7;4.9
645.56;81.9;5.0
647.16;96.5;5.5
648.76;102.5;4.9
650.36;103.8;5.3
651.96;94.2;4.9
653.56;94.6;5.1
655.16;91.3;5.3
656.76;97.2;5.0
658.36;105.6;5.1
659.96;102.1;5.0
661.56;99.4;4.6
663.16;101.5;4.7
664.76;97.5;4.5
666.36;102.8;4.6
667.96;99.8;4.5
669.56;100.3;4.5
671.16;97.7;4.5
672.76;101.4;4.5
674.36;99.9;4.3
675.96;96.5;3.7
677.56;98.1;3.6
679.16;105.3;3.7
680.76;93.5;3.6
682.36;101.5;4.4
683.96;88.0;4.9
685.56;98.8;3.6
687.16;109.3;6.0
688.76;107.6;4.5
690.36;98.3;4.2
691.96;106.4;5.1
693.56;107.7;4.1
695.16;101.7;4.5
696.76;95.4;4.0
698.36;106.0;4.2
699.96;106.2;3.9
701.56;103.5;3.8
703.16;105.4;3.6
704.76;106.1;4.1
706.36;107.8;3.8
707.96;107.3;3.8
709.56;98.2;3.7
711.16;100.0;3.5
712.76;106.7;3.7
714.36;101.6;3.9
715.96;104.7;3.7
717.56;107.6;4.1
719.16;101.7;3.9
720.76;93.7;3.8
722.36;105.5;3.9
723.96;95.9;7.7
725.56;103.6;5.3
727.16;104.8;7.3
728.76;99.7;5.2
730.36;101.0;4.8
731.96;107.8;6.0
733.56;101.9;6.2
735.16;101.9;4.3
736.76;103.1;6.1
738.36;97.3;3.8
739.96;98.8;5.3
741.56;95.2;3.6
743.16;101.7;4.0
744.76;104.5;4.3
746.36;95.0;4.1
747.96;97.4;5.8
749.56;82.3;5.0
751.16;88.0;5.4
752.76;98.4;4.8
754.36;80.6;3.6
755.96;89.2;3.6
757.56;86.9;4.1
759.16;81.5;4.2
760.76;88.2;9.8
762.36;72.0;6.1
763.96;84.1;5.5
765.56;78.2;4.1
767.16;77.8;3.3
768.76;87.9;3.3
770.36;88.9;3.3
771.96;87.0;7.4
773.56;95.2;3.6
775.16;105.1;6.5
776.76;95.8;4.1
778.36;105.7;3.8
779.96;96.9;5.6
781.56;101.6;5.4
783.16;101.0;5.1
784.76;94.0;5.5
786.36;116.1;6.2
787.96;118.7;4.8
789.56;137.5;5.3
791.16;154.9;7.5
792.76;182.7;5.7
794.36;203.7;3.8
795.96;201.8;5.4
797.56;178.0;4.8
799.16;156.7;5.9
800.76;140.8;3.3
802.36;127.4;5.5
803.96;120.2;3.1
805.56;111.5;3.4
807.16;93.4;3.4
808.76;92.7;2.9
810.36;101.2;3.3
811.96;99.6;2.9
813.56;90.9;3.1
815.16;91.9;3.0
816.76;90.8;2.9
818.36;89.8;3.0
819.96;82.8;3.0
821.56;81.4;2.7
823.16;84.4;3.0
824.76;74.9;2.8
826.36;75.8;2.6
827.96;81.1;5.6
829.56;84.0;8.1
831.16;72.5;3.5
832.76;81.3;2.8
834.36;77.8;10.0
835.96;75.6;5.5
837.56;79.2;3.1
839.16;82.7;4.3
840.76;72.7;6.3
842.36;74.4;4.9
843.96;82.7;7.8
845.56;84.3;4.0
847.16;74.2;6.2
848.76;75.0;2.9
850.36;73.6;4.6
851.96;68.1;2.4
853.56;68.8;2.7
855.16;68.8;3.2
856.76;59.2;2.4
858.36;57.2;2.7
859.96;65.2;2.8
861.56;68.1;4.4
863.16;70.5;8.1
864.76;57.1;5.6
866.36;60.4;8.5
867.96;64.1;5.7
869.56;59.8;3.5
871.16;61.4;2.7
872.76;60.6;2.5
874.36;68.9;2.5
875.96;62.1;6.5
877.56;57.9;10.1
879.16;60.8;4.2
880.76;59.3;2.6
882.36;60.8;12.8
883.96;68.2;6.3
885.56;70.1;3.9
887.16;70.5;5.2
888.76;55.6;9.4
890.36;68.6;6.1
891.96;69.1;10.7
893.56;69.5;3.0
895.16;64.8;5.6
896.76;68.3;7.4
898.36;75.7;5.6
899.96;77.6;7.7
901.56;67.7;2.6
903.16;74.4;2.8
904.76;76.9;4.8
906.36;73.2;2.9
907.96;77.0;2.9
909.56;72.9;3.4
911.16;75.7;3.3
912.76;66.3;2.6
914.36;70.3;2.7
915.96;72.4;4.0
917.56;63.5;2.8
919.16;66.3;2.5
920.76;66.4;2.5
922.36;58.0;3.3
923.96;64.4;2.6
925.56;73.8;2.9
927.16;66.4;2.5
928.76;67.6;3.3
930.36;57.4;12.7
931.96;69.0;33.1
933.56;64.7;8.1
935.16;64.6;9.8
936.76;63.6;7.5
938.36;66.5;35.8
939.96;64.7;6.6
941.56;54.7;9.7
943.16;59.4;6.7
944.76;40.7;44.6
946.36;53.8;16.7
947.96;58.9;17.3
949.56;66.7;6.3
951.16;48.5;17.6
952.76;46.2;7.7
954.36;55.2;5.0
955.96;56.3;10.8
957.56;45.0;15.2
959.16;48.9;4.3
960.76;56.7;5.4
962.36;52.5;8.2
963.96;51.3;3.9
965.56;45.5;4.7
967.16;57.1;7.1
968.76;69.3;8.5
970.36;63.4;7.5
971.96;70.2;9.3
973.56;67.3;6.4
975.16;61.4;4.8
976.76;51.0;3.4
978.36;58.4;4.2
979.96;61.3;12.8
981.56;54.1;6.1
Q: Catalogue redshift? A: 1.841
